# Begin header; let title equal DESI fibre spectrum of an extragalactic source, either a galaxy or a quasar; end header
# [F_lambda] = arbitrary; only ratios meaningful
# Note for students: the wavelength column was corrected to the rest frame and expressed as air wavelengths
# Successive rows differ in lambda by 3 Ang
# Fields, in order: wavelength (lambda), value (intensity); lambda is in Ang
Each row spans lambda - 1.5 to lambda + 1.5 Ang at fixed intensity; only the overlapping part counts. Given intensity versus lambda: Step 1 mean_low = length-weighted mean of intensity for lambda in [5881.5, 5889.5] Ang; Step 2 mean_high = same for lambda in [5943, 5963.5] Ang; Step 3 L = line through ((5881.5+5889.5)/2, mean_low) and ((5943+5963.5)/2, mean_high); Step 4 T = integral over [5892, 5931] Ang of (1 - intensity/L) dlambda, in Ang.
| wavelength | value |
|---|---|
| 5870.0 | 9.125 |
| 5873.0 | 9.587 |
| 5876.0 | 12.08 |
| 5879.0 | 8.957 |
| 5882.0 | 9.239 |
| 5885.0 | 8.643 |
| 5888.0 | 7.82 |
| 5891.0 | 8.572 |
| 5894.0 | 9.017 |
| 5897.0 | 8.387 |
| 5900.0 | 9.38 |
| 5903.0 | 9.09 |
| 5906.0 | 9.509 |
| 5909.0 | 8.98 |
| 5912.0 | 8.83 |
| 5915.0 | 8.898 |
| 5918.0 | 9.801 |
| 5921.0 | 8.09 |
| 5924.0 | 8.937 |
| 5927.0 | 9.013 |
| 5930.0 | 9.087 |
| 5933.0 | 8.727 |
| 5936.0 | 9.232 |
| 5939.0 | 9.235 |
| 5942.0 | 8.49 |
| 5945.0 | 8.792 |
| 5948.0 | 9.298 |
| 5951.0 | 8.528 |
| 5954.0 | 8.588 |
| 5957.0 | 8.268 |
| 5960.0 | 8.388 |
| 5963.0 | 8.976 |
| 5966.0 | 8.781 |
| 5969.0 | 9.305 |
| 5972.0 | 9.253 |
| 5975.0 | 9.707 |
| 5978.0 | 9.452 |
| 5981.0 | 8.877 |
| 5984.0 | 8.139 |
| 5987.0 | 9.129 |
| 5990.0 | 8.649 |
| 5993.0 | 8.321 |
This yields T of -2.00 Ang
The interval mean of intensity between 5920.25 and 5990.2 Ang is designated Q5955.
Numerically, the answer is 8.89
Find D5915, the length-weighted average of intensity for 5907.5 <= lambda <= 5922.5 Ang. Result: 8.92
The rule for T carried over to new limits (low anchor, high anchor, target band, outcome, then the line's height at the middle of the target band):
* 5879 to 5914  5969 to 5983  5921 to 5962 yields 1.39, 9.1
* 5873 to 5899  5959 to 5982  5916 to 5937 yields 0.33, 9.12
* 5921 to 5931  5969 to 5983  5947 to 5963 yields 0.84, 9.11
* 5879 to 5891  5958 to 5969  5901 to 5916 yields -0.72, 8.66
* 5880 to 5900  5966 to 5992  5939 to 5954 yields 0.17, 8.9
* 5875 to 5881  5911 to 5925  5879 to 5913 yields 2.76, 9.67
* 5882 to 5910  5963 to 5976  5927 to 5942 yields 0.05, 9.04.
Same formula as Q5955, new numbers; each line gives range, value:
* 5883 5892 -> 8.38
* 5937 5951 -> 8.92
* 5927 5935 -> 8.95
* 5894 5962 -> 8.89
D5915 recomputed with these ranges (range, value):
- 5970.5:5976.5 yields 9.48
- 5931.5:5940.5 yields 9.06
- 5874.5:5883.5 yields 10.1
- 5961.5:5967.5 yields 8.88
